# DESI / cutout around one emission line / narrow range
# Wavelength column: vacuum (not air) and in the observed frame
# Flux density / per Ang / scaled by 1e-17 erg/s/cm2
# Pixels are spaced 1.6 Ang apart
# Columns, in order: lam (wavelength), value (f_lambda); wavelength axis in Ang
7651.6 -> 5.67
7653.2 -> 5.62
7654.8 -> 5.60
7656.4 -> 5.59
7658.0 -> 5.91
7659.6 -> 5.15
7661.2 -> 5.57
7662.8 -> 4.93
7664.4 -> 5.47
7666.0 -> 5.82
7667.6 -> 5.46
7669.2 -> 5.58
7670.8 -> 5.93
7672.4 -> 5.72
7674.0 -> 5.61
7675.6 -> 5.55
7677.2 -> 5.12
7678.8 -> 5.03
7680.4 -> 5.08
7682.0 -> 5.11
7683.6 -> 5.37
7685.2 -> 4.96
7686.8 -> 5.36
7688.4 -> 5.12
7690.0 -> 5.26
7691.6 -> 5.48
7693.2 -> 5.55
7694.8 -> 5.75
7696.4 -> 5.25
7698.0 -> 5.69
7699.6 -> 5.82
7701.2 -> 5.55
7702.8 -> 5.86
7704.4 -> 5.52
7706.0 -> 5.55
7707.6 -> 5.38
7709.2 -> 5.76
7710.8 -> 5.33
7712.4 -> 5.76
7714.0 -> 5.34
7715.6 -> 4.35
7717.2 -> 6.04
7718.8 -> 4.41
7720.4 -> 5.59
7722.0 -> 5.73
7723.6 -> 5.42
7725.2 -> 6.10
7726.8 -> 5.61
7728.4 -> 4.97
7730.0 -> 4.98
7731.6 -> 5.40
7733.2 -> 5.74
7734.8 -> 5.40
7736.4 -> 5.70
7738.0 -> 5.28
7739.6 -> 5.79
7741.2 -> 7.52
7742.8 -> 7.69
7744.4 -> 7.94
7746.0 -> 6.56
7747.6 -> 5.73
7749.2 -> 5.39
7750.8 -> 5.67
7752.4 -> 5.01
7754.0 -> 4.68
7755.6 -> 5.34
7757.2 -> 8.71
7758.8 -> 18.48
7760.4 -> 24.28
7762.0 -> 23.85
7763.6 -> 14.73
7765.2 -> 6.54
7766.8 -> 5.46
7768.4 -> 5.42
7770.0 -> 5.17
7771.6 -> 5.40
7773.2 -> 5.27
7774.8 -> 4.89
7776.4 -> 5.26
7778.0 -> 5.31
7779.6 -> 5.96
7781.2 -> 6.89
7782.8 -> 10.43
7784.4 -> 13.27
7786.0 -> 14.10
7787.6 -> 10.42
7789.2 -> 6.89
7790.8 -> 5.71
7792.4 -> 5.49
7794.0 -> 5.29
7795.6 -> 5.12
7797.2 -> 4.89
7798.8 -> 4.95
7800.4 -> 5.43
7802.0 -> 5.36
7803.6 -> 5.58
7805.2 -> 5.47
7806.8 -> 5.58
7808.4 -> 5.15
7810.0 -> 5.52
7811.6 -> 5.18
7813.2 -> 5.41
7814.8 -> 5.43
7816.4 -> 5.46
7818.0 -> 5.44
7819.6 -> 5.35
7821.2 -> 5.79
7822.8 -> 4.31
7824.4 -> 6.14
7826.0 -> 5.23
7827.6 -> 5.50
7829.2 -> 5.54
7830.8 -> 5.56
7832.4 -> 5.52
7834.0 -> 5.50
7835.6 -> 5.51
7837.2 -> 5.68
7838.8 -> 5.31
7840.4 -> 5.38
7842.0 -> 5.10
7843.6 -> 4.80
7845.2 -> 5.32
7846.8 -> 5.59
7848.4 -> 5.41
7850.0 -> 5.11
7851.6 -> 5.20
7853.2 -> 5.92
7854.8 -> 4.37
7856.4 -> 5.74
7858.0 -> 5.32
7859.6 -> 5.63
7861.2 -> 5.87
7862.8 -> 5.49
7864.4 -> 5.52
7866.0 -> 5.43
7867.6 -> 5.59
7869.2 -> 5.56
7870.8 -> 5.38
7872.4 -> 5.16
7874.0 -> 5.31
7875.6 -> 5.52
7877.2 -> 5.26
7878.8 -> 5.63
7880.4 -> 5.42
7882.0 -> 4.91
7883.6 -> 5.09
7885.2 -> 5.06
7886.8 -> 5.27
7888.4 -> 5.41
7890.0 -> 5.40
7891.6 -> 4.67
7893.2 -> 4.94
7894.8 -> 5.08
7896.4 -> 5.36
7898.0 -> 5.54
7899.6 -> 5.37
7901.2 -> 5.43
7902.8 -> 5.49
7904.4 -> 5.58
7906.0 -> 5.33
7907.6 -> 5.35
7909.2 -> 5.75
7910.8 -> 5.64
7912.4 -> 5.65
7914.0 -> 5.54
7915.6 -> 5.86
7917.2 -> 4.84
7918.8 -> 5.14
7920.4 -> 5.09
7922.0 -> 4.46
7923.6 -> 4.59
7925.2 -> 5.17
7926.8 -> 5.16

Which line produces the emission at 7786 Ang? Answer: [N II] 6583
